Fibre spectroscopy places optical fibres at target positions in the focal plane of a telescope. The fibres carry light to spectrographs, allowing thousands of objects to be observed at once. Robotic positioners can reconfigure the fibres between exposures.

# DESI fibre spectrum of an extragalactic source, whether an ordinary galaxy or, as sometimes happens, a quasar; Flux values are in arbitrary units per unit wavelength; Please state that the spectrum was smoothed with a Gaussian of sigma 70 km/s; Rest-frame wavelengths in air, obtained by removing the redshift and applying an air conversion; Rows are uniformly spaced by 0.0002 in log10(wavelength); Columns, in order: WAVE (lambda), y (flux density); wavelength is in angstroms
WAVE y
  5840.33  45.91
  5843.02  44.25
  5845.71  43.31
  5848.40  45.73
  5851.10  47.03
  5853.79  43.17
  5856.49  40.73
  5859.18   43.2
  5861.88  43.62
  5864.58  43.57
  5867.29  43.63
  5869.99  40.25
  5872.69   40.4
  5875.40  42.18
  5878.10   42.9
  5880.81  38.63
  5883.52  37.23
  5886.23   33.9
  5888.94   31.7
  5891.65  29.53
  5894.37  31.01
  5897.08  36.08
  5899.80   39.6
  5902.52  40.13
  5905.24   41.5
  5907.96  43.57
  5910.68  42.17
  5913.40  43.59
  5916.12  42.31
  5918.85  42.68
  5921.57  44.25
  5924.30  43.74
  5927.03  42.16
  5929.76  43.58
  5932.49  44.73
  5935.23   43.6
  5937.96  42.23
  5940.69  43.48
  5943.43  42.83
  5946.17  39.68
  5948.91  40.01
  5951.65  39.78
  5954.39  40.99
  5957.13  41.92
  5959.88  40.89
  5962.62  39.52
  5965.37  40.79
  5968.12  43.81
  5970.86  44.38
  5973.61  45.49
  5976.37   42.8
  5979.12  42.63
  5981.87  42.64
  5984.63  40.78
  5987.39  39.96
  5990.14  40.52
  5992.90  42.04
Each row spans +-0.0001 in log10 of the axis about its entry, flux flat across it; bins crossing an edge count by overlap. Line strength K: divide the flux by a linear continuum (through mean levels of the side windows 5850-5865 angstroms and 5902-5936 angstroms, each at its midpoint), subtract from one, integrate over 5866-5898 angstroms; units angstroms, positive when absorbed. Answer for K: 4.5 angstroms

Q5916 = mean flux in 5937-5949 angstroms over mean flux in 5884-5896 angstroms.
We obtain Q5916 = 1.3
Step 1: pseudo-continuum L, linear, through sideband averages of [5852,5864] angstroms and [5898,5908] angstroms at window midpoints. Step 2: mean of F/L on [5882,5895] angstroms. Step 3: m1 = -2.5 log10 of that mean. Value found 0.25 mag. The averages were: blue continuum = 42.9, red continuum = 40.6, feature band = 32.8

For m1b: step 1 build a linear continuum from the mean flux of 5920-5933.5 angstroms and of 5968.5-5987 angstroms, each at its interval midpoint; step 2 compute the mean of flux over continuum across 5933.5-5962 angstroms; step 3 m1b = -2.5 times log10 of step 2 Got 0.05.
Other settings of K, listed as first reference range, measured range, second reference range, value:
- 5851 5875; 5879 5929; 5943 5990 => 3.6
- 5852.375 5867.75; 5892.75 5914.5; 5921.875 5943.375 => 1.8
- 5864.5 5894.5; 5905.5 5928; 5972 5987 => -1.9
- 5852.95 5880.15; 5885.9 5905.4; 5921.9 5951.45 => 3.3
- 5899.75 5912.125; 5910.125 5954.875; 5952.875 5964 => -1.4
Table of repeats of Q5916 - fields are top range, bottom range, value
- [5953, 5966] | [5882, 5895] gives 1.24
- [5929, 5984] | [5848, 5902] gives 1.07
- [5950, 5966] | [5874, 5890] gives 1.07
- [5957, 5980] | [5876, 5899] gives 1.20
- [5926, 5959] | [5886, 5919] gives 1.10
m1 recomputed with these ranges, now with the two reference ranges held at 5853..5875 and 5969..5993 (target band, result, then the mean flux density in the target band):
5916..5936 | -0.03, 43.4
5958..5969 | 0.03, 41.1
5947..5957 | 0.05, 40.4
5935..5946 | -0.01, 42.6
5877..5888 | 0.12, 37.8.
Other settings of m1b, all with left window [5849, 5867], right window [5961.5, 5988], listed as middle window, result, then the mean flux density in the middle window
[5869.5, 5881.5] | 0.06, 41.1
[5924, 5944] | -0.01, 43.3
